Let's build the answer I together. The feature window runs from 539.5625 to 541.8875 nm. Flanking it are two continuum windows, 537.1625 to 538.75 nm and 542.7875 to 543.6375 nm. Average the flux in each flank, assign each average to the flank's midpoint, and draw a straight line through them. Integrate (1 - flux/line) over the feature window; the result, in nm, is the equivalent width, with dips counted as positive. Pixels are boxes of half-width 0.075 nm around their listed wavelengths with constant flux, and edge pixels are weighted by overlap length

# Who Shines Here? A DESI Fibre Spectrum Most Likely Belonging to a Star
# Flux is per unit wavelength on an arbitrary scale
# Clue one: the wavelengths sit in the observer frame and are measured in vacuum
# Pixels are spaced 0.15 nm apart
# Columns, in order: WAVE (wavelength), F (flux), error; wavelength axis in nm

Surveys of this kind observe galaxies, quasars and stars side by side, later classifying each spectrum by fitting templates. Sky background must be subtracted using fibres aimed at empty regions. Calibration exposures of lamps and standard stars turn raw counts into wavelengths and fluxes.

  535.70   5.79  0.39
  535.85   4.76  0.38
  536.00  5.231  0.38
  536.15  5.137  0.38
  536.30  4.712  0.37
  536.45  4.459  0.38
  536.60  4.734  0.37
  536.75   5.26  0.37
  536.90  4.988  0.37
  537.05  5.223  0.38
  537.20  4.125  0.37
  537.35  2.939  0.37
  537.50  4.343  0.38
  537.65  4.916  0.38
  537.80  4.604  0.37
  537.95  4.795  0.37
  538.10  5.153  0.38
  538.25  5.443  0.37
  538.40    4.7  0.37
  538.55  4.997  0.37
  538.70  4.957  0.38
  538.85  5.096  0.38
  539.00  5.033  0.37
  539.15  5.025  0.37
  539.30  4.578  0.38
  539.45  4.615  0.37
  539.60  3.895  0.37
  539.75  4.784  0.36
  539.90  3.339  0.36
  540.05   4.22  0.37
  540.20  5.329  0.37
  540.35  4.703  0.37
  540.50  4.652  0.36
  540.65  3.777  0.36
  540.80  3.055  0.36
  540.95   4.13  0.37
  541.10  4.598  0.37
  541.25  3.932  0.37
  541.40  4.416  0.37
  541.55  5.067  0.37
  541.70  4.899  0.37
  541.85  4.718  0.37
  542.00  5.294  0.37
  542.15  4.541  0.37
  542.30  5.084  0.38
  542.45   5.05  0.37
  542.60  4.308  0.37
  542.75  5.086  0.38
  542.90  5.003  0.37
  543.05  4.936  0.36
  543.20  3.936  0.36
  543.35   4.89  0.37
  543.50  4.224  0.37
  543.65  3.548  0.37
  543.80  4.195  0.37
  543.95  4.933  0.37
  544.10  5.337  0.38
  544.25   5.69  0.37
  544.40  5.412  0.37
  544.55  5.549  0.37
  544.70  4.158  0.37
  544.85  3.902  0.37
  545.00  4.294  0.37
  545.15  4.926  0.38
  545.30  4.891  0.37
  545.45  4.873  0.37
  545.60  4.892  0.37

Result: 0.12 nm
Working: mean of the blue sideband 4.64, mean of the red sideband 4.54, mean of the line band 4.35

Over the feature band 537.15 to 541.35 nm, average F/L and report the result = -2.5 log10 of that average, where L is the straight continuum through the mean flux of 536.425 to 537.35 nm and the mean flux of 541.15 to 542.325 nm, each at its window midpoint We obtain 0.05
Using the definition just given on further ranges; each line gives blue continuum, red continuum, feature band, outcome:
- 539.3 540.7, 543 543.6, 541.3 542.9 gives -0.10 mag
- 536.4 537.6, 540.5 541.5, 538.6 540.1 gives -0.08 mag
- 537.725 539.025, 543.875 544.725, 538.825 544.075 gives 0.13 mag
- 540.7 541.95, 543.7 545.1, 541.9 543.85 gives -0.01 mag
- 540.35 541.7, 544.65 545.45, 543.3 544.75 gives -0.09 mag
